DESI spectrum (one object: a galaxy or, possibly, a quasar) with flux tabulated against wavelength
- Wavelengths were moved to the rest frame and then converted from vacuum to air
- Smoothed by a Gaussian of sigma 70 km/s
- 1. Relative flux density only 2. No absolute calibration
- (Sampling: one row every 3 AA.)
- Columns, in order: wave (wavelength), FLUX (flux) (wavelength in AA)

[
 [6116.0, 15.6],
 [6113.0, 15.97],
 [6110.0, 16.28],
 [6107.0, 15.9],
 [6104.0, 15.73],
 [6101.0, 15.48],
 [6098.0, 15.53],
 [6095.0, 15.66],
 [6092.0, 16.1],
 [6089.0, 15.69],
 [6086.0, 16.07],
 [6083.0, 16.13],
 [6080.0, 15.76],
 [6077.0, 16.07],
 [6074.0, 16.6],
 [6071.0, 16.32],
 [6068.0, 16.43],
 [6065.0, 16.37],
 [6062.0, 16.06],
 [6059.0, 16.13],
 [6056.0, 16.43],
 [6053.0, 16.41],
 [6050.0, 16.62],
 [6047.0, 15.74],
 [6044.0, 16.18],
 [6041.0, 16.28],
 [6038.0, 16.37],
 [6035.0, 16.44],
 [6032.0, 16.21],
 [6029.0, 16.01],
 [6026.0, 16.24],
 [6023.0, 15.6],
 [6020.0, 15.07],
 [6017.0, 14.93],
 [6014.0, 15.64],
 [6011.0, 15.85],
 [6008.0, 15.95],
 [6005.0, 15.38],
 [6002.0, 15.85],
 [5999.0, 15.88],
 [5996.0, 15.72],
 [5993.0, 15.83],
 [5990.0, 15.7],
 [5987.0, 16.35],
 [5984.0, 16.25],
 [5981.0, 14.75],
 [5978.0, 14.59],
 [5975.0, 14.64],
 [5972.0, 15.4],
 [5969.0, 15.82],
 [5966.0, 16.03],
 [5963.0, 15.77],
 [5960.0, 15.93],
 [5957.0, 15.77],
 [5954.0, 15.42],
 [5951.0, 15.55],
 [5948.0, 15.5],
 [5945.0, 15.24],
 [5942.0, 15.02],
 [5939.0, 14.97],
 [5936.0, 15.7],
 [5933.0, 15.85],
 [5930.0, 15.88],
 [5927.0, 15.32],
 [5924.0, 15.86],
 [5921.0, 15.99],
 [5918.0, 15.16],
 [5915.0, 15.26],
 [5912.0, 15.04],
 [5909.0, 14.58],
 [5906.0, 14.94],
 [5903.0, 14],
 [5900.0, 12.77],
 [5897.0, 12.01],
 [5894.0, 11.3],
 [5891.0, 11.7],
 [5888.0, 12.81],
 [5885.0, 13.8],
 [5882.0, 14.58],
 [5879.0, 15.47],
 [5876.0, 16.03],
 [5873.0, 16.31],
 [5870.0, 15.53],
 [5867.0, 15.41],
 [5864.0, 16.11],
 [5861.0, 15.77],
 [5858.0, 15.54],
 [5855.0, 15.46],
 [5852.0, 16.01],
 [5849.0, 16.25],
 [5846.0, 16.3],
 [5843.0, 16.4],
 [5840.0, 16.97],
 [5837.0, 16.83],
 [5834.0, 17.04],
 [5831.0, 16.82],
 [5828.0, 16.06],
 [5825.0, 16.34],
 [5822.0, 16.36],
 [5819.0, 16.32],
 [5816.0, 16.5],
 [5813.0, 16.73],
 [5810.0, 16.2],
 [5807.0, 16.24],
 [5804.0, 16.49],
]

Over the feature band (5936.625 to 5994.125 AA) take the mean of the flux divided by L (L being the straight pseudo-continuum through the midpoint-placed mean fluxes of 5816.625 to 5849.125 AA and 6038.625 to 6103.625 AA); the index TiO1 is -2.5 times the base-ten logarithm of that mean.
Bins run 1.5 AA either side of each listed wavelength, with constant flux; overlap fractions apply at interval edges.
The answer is 0.05 mag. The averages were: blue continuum 16.5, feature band 15.5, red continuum 16.1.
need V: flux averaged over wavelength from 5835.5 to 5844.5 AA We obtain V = 16.7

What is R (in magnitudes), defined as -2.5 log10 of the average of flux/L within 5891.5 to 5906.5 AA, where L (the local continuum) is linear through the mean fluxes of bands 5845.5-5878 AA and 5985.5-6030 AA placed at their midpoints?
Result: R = 0.23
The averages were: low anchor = 15.9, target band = 12.8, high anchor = 15.7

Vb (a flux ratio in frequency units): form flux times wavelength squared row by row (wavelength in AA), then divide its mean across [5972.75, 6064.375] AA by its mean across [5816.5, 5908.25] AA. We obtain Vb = 1.1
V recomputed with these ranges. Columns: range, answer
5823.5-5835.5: 16.6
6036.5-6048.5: 16.1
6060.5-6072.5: 16.3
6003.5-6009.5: 15.7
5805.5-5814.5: 16.4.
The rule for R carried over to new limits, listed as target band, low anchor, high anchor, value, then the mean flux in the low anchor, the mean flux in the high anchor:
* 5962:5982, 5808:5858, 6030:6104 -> 0.06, 16.4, 16.1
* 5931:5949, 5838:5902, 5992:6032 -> -0.01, 14.9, 15.7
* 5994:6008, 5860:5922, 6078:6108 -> -0.04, 14.5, 15.8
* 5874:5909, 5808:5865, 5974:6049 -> 0.18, 16.3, 15.8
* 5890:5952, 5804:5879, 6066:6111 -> 0.10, 16.2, 16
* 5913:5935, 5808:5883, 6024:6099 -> 0.04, 16.1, 16.2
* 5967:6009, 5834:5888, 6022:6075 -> 0.04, 15.8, 16.2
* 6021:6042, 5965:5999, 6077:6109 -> -0.03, 15.6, 15.8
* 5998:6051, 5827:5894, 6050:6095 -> 0.01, 15.5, 16.2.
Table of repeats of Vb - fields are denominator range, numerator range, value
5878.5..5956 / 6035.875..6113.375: 1.16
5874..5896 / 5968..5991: 1.16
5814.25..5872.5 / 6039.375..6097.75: 1.07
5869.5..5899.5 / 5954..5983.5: 1.15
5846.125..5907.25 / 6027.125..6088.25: 1.18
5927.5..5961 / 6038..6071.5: 1.09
